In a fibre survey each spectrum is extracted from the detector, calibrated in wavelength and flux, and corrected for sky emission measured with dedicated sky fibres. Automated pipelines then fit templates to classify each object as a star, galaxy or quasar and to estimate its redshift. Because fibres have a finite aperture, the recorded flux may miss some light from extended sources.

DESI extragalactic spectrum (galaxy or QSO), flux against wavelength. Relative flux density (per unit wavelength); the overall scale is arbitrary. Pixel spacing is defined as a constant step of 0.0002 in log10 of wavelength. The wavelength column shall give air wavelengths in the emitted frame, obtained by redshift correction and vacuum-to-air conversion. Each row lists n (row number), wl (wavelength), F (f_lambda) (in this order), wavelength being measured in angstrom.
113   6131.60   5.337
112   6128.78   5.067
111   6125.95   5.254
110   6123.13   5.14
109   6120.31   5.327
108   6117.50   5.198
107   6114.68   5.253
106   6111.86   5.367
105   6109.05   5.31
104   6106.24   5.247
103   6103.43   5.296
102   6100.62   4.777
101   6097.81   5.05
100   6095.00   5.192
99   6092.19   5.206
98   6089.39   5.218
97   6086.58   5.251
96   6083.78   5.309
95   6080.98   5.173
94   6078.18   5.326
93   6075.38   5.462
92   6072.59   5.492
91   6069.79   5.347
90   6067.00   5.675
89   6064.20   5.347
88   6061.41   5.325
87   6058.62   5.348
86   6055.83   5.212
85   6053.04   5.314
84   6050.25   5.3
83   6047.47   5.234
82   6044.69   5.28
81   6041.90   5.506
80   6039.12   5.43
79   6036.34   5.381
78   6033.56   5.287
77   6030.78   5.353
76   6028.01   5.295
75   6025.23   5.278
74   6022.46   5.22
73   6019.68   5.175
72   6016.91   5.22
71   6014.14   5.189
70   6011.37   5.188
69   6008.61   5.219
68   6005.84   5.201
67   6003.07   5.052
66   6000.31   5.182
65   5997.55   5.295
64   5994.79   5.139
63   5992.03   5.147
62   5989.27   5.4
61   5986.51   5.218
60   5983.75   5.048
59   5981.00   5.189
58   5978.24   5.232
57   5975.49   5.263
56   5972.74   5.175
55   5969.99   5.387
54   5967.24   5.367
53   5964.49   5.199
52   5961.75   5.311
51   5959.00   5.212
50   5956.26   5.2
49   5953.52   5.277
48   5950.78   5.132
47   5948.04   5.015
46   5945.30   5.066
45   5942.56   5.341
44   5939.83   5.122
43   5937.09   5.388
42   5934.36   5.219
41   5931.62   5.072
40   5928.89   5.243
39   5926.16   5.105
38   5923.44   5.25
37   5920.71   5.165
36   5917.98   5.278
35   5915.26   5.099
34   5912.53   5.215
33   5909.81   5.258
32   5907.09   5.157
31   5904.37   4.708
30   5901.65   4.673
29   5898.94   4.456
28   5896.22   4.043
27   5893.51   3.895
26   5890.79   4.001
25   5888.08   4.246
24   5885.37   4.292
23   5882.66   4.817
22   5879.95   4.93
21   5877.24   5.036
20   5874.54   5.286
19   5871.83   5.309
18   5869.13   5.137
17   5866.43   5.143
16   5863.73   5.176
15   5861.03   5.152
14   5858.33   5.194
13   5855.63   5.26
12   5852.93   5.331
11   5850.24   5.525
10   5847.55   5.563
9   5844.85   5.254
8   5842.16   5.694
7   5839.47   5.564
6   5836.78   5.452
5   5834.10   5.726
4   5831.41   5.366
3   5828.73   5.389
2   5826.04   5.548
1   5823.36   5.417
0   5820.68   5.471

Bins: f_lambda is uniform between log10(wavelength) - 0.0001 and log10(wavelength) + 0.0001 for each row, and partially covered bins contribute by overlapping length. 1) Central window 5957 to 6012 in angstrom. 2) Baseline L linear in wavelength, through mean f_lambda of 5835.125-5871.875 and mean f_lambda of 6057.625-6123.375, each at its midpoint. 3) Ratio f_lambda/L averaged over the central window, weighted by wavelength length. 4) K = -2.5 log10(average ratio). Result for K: 0.02 mag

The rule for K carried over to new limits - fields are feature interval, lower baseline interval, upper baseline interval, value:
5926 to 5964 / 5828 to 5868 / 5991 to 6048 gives 0.02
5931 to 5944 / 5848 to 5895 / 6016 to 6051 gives -0.03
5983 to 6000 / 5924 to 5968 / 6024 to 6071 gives 0.01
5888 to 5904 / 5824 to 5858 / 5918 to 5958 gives 0.24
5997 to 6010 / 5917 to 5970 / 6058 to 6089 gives 0.02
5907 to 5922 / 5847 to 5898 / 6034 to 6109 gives -0.05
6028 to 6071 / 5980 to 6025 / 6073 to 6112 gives -0.03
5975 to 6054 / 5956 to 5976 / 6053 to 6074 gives 0.02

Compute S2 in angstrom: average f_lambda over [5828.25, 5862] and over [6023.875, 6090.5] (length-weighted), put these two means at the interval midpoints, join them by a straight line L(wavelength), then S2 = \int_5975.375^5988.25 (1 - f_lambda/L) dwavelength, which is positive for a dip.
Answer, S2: 0.4 angstrom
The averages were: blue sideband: 5.42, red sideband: 5.34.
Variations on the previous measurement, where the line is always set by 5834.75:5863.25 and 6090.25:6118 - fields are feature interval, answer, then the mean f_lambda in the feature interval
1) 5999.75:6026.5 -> 0.37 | 5.19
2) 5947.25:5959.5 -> 0.33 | 5.17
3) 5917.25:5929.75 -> 0.32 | 5.2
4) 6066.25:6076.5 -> -0.52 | 5.49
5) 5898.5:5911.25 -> 1.13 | 4.88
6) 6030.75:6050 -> -0.40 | 5.35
